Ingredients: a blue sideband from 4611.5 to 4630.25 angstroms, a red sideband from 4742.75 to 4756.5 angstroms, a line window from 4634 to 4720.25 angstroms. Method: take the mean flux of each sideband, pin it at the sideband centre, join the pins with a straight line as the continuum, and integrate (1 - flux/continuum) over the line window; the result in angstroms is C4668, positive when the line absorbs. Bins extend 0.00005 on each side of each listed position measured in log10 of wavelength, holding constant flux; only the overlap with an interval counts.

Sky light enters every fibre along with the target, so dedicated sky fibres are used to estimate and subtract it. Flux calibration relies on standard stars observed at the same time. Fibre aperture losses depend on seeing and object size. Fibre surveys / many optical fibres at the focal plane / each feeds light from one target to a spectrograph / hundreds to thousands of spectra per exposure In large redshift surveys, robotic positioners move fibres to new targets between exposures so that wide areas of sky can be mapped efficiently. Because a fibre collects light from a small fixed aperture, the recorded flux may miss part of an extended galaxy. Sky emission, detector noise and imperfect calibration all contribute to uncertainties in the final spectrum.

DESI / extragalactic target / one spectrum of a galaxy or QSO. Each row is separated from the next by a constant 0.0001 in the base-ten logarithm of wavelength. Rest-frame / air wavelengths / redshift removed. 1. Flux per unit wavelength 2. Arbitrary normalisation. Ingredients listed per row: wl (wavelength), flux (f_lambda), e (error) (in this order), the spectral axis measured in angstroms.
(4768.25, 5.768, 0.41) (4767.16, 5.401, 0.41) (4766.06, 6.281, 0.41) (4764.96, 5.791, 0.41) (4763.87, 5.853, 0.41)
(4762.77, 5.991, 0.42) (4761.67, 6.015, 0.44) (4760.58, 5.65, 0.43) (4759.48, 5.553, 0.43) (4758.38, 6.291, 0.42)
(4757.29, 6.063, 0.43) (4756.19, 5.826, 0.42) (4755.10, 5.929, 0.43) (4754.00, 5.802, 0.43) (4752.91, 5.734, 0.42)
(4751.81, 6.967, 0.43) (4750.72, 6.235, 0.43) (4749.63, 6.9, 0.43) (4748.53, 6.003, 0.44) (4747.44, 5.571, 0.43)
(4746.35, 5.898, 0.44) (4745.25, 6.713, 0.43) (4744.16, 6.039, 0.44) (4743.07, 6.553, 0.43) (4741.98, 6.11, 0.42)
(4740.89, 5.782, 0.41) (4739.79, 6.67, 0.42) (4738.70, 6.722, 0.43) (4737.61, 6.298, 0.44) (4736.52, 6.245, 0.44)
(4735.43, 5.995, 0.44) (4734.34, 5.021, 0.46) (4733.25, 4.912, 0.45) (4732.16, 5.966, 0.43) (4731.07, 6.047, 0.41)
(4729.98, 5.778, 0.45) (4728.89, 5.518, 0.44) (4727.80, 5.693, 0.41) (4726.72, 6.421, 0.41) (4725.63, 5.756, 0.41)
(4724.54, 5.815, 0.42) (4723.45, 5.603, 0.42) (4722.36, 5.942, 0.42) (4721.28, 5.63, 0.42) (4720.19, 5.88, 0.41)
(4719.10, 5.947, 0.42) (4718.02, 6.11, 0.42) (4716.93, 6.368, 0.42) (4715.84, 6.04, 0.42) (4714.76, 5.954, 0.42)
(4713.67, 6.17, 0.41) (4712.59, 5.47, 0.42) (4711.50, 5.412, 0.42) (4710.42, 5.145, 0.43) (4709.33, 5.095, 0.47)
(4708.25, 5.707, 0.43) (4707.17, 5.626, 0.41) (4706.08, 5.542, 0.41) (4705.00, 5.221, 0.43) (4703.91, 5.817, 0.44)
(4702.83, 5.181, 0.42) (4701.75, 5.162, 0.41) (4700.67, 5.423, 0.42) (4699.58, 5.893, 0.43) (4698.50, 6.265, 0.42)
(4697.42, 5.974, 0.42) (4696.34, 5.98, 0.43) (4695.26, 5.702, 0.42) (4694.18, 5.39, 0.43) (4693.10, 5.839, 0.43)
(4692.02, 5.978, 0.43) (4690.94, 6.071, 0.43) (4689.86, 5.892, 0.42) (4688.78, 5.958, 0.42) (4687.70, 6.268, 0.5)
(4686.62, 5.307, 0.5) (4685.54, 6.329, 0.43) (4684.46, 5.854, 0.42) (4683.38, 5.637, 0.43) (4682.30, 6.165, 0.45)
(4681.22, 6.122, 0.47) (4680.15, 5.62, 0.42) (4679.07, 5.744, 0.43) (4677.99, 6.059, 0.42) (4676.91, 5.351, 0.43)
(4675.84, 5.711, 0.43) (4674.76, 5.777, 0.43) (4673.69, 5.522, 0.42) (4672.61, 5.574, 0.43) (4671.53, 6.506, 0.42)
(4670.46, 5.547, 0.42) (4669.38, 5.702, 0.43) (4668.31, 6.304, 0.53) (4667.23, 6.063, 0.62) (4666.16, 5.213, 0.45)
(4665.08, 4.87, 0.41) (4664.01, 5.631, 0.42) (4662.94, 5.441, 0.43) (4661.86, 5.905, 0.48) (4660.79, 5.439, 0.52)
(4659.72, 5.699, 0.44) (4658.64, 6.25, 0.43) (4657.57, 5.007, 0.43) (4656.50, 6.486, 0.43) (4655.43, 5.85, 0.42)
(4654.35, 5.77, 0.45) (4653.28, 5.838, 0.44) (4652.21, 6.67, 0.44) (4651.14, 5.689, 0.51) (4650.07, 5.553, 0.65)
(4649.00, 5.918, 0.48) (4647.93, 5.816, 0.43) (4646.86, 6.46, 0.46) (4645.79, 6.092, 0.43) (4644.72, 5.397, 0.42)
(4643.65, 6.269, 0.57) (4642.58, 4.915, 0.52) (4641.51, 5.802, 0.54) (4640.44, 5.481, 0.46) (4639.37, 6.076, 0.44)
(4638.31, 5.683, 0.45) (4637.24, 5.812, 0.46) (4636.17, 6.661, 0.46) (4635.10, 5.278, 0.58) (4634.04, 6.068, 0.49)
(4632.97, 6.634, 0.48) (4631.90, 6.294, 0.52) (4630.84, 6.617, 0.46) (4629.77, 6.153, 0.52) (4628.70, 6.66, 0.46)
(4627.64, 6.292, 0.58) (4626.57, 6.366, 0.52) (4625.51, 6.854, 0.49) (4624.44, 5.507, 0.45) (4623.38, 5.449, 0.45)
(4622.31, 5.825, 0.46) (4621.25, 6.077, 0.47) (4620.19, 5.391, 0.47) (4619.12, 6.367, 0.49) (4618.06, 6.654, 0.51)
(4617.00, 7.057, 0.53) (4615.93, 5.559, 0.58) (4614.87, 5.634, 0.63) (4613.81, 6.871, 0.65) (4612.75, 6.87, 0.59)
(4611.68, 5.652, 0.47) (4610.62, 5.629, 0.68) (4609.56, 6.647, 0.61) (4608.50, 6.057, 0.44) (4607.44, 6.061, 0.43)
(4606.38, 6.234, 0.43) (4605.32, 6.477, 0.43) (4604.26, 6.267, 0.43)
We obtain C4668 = 5.6 angstroms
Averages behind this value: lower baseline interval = 6.19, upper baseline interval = 6.17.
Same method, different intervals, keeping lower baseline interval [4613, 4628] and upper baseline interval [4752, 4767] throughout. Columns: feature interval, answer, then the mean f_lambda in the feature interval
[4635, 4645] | 0.57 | 5.76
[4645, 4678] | 1.58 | 5.79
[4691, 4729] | 1.64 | 5.74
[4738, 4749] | -0.49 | 6.21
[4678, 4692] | 0.28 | 5.92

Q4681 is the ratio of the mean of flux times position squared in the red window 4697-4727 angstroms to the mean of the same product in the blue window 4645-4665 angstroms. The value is 1.0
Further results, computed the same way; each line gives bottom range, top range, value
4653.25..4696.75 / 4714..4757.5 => 1.07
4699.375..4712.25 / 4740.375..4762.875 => 1.14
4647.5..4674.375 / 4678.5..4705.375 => 1.02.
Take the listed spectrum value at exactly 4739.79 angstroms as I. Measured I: 6.67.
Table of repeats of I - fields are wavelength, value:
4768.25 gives 5.768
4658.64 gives 6.25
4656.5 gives 6.486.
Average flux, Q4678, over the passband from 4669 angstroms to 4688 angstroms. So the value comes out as 5.82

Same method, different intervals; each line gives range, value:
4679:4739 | 5.79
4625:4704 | 5.87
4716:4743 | 5.94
